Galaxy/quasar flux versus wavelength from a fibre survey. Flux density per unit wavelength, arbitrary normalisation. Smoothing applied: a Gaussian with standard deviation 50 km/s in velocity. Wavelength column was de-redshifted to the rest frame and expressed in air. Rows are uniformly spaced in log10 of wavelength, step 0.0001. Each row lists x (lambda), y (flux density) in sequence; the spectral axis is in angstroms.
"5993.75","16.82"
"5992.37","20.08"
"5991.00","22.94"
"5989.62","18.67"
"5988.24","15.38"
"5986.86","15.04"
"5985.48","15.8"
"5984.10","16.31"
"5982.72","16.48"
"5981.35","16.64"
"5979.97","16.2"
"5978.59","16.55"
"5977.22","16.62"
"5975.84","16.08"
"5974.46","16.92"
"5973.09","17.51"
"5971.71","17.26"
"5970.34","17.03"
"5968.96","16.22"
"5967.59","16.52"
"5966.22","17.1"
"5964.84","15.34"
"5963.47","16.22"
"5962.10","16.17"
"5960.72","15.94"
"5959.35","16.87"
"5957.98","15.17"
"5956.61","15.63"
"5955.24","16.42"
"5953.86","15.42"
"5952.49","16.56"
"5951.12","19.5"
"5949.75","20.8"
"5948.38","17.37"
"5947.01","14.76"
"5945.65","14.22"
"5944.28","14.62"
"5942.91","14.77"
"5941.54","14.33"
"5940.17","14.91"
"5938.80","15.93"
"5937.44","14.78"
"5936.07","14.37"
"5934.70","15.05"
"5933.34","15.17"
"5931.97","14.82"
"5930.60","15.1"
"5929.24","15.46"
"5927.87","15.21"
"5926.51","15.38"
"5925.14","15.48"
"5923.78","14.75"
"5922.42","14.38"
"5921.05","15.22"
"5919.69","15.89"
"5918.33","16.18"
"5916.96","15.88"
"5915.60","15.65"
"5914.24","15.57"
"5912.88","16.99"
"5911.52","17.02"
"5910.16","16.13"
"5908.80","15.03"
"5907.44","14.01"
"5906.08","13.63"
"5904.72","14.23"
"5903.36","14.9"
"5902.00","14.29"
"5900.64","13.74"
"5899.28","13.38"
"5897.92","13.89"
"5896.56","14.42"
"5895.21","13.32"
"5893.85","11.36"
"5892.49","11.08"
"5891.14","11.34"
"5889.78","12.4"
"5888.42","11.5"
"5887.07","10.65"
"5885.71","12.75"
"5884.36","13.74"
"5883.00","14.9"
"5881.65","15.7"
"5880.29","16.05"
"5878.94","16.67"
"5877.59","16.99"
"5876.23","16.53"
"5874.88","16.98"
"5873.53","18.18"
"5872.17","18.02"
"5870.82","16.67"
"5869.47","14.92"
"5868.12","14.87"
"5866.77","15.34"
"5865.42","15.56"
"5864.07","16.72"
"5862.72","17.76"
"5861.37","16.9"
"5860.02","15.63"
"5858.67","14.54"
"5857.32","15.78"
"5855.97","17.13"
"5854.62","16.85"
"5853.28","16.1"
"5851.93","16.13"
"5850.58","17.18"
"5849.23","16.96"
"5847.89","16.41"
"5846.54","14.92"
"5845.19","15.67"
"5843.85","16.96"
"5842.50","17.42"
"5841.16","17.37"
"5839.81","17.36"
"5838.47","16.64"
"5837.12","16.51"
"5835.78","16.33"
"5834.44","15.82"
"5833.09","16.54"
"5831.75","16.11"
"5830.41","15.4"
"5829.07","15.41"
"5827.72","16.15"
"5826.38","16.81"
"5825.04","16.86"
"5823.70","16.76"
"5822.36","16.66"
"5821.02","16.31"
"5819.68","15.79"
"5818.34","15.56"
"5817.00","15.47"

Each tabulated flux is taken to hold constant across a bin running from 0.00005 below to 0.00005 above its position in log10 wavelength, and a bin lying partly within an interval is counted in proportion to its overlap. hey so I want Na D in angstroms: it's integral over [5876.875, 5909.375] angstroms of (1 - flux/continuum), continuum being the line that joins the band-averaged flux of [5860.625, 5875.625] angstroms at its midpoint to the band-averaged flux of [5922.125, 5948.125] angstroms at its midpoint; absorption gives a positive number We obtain 4.5 angstroms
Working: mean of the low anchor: 16.5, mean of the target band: 13.7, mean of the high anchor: 15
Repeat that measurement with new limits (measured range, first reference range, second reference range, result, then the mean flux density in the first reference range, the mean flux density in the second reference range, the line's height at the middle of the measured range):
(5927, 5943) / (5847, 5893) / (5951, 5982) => 1.1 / 15.5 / 16.5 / 16.1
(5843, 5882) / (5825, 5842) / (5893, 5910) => -2.7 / 16.4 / 13.9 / 15.3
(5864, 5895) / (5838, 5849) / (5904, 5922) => 2.6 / 16.6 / 15.5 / 16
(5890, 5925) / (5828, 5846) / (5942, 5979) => 4.1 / 16.4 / 16.4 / 16.4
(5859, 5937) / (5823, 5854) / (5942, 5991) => 7.0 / 16.4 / 16.5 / 16.5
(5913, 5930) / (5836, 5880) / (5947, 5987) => 1.1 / 16.5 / 16.6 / 16.5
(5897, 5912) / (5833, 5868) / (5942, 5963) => 1.6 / 16.4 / 16.3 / 16.3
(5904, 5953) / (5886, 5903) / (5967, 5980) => -3.9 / 12.7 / 16.7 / 14.4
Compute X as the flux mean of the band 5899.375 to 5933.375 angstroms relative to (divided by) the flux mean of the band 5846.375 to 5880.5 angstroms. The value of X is 0.9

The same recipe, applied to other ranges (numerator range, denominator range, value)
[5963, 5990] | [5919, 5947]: 1.10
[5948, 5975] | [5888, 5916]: 1.20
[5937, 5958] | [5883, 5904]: 1.24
